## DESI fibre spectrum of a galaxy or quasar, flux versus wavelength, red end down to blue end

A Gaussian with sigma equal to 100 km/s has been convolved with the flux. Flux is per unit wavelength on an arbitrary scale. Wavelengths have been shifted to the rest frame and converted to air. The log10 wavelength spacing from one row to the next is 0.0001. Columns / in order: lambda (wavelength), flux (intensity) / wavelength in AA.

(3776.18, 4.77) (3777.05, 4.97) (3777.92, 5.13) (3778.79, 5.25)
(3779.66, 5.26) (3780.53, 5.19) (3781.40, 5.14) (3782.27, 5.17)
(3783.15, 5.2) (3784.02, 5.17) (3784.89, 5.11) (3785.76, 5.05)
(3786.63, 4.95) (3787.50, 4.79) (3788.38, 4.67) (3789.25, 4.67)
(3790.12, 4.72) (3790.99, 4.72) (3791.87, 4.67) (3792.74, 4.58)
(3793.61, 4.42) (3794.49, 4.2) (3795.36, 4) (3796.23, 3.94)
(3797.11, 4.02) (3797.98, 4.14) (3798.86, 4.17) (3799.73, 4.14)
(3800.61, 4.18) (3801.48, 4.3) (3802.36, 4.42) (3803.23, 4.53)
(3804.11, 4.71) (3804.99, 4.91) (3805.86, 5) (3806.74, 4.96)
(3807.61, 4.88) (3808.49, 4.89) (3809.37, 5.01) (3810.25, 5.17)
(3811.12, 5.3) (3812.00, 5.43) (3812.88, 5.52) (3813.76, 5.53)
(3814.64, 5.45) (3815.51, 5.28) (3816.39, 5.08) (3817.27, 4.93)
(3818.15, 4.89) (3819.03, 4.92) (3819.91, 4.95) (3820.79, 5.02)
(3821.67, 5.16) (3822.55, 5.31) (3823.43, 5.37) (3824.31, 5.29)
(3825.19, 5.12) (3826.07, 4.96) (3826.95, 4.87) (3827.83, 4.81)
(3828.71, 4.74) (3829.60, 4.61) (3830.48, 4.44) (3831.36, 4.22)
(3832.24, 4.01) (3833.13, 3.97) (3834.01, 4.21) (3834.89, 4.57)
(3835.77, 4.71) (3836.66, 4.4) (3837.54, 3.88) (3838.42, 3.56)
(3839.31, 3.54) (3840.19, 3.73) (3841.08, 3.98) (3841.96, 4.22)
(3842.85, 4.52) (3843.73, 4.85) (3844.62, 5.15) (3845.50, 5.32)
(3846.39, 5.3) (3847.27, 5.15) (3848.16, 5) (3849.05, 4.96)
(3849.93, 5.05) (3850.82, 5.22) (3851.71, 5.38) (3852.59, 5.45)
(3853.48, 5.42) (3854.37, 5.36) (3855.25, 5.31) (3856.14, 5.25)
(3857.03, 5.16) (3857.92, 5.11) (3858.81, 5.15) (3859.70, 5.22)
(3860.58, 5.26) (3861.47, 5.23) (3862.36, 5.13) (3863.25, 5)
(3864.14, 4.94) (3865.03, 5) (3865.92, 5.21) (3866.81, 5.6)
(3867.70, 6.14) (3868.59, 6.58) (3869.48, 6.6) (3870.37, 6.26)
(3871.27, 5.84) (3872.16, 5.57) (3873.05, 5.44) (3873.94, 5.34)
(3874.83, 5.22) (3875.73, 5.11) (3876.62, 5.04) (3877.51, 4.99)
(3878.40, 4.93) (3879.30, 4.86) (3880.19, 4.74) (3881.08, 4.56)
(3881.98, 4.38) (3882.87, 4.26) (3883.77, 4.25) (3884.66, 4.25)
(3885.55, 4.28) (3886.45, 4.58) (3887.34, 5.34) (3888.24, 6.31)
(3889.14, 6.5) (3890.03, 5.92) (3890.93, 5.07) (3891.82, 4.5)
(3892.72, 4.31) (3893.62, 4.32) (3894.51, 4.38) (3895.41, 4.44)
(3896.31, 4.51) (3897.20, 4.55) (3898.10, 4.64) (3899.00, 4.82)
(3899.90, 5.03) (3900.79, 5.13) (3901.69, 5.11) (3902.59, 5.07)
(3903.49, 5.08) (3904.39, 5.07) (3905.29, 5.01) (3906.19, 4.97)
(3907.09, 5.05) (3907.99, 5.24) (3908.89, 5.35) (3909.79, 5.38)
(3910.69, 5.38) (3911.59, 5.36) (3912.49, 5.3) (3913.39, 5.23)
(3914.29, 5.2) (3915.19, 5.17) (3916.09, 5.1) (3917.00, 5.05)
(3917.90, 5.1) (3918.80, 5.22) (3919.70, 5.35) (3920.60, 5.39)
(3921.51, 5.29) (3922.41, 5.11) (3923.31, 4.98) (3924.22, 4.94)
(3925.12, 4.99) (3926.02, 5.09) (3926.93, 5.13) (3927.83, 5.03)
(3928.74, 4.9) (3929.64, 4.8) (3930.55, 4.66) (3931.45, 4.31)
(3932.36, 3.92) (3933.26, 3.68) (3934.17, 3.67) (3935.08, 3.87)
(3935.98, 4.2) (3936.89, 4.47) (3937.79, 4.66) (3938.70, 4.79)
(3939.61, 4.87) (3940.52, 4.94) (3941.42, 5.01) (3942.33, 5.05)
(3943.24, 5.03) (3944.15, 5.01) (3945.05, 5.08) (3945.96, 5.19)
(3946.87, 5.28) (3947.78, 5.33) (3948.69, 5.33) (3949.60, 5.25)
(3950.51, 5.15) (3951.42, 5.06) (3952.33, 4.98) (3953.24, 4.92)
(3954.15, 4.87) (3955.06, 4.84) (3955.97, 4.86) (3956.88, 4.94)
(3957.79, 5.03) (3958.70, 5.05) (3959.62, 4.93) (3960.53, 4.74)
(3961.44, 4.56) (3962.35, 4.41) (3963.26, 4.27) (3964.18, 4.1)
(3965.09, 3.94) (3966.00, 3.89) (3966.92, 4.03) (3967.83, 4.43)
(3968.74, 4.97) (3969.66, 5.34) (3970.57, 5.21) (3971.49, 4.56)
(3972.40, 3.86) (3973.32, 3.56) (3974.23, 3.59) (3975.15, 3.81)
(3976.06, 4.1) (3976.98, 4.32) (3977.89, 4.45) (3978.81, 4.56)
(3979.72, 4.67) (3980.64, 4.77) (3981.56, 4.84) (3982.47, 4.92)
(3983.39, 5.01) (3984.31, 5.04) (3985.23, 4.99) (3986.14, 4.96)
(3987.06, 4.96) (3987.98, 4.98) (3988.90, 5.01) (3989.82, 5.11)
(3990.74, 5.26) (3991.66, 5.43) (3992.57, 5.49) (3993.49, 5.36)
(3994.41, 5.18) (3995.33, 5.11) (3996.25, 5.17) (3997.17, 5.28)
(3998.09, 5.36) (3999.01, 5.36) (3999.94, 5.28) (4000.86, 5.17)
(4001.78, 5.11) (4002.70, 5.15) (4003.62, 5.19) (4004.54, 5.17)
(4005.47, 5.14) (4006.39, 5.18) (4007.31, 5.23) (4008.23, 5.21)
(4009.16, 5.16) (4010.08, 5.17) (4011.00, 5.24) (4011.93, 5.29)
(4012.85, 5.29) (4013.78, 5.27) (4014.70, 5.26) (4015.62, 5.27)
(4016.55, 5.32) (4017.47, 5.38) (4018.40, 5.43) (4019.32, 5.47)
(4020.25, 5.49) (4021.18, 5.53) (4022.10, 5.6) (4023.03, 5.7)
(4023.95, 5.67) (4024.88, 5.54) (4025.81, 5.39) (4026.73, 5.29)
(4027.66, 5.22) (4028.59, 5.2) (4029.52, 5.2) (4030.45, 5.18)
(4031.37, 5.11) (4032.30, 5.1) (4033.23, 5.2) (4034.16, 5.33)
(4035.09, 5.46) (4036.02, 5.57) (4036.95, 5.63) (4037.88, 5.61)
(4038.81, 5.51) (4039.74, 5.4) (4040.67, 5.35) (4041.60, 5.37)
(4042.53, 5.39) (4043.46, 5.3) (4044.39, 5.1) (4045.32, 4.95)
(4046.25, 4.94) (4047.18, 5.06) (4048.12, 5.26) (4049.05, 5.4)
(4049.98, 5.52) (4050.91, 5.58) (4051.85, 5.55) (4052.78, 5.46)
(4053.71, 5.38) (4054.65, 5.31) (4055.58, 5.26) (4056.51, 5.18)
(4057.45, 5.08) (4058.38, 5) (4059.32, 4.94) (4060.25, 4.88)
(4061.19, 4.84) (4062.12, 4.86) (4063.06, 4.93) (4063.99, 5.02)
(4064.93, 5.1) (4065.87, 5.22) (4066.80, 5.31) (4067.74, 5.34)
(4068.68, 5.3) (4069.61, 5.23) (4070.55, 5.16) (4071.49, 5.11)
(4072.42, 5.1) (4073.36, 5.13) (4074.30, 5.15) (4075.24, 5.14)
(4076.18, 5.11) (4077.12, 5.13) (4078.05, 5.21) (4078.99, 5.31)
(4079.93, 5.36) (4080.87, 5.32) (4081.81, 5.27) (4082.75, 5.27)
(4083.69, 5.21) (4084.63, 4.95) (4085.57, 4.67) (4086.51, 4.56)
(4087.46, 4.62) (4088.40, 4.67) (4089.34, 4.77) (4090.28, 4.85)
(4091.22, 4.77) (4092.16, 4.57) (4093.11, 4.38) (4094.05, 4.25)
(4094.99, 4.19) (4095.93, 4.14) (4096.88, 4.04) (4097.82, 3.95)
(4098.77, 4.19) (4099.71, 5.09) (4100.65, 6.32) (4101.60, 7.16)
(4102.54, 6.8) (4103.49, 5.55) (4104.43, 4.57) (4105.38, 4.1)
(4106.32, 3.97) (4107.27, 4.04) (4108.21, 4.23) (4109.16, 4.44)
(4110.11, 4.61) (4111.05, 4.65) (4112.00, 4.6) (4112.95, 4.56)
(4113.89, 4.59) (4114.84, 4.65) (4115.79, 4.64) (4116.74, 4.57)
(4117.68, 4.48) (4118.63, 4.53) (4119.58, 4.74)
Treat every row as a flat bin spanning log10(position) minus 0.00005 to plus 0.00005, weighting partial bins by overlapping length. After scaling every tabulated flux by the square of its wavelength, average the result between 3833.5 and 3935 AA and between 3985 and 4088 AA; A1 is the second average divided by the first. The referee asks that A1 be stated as 1.1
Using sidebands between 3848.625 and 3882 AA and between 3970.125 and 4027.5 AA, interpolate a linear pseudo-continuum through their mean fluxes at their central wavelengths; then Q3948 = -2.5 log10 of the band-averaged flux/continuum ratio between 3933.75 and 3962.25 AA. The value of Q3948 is 0.06 mag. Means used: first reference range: 5.3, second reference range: 5.06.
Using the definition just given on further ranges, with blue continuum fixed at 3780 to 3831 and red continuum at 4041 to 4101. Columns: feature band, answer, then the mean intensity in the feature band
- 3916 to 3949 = 0.02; 4.85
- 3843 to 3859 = -0.07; 5.19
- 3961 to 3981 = 0.15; 4.33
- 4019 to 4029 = -0.10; 5.46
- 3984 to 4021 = -0.05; 5.23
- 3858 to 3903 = -0.04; 5.1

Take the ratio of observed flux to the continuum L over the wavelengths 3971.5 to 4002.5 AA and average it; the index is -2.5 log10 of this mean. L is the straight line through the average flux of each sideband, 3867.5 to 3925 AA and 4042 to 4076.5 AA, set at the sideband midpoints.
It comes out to 0.06 mag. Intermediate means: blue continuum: 5.11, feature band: 4.85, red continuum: 5.18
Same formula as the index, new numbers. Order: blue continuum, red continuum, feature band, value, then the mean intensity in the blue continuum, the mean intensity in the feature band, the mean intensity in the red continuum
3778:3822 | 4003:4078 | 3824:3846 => 0.10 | 4.84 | 4.46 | 5.26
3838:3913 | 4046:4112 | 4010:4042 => -0.08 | 5.05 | 5.37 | 5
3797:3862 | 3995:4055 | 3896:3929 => -0.01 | 4.83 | 5.09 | 5.32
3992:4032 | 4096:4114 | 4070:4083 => -0.05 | 5.3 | 5.2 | 4.8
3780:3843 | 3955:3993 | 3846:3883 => -0.13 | 4.7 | 5.26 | 4.66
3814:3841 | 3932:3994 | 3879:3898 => -0.02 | 4.66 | 4.77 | 4.72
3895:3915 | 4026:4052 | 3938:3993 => 0.08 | 5.05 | 4.78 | 5.31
